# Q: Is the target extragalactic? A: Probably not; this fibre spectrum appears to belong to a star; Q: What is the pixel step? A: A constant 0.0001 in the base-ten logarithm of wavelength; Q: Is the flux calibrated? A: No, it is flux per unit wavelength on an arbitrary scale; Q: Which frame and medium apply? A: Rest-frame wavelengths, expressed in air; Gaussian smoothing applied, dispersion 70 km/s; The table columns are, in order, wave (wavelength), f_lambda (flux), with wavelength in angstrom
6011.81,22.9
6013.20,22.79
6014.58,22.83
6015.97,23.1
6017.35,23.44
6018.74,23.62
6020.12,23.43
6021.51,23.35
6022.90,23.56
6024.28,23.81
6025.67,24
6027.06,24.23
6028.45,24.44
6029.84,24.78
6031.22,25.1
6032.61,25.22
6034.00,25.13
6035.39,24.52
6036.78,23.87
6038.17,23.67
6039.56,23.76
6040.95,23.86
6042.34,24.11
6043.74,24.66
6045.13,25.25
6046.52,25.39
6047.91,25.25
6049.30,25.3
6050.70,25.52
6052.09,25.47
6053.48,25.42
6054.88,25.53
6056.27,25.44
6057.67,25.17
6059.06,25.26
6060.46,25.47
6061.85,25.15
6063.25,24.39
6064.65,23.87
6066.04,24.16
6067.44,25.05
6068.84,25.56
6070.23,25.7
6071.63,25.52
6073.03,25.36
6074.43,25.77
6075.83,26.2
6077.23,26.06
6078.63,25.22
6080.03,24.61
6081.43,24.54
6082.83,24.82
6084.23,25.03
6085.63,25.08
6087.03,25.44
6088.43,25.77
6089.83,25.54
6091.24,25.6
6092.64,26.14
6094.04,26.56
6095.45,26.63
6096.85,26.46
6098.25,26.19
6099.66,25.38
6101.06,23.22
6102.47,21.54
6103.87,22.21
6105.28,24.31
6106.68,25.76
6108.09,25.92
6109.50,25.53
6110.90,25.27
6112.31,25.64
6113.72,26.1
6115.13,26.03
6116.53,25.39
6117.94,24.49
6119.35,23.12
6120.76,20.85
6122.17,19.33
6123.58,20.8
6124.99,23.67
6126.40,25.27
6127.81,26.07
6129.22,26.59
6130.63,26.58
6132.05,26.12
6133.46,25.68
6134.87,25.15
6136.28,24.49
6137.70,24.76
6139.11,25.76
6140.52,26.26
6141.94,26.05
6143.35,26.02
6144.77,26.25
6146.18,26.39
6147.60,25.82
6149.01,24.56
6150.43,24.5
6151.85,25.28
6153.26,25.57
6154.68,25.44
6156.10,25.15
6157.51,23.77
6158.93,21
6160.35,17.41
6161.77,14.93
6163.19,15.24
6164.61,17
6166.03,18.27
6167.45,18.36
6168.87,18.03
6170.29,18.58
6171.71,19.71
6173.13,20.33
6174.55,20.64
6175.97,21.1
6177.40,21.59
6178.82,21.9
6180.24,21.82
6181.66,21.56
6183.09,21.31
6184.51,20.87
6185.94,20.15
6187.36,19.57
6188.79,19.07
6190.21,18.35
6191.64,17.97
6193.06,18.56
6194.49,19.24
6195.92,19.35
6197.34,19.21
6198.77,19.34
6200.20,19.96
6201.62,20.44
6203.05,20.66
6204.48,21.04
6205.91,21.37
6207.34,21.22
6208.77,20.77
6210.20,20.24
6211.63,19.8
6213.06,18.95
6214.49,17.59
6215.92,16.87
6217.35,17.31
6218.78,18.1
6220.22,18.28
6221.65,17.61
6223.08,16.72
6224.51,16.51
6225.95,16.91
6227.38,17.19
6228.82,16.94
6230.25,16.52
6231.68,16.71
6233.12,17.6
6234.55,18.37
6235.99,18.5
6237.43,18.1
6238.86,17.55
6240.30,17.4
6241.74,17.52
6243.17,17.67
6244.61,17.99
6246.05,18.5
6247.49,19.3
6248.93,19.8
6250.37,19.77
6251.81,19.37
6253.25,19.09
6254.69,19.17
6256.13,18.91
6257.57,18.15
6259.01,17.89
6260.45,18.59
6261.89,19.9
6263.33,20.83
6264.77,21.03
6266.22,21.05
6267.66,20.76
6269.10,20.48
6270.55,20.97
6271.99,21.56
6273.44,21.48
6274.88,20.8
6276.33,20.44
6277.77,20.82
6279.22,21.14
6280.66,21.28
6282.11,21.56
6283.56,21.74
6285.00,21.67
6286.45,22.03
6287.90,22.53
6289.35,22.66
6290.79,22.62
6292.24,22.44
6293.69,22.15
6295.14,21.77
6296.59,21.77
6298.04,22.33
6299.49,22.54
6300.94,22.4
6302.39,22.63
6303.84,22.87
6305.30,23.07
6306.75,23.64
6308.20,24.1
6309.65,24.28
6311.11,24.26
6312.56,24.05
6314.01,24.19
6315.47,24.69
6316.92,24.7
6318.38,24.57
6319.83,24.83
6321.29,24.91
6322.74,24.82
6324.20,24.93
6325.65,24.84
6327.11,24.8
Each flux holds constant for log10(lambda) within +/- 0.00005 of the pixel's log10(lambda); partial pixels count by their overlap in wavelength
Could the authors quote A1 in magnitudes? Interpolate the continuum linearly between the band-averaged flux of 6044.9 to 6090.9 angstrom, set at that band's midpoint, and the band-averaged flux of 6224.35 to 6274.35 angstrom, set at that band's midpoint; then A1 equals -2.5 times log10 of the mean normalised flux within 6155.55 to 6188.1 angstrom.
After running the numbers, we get 0.09 mag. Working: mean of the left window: 25.3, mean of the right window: 18.8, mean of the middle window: 19.9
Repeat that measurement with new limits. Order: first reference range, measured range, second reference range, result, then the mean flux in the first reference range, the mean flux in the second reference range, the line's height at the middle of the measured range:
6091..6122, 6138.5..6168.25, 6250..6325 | 0.061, 24.8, 21.9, 24.1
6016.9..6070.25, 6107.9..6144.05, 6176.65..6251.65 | -0.139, 24.6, 19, 21.9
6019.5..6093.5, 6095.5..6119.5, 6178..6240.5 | -0.092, 24.9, 19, 22.9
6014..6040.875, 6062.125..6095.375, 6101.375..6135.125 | -0.047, 24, 24.5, 24.3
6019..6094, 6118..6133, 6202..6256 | -0.073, 24.9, 18.5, 22.3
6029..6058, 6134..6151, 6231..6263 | -0.173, 24.9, 18.5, 21.8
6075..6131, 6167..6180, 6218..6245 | 0.035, 24.9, 17.5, 20.8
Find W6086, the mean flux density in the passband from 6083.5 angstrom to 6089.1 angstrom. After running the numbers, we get 25.3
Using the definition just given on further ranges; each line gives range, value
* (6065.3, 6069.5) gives 24.9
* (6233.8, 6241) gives 18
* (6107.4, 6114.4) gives 25.7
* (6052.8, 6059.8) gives 25.3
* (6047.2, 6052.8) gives 25.4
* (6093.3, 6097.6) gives 26.6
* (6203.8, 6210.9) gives 20.9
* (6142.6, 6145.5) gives 26.2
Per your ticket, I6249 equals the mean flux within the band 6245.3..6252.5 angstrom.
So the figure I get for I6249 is 19.3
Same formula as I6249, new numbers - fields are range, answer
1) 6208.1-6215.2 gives 19.5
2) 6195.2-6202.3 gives 19.7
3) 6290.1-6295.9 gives 22.2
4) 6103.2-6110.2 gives 24.8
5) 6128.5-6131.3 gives 26.6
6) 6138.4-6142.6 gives 26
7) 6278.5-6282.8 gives 21.3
